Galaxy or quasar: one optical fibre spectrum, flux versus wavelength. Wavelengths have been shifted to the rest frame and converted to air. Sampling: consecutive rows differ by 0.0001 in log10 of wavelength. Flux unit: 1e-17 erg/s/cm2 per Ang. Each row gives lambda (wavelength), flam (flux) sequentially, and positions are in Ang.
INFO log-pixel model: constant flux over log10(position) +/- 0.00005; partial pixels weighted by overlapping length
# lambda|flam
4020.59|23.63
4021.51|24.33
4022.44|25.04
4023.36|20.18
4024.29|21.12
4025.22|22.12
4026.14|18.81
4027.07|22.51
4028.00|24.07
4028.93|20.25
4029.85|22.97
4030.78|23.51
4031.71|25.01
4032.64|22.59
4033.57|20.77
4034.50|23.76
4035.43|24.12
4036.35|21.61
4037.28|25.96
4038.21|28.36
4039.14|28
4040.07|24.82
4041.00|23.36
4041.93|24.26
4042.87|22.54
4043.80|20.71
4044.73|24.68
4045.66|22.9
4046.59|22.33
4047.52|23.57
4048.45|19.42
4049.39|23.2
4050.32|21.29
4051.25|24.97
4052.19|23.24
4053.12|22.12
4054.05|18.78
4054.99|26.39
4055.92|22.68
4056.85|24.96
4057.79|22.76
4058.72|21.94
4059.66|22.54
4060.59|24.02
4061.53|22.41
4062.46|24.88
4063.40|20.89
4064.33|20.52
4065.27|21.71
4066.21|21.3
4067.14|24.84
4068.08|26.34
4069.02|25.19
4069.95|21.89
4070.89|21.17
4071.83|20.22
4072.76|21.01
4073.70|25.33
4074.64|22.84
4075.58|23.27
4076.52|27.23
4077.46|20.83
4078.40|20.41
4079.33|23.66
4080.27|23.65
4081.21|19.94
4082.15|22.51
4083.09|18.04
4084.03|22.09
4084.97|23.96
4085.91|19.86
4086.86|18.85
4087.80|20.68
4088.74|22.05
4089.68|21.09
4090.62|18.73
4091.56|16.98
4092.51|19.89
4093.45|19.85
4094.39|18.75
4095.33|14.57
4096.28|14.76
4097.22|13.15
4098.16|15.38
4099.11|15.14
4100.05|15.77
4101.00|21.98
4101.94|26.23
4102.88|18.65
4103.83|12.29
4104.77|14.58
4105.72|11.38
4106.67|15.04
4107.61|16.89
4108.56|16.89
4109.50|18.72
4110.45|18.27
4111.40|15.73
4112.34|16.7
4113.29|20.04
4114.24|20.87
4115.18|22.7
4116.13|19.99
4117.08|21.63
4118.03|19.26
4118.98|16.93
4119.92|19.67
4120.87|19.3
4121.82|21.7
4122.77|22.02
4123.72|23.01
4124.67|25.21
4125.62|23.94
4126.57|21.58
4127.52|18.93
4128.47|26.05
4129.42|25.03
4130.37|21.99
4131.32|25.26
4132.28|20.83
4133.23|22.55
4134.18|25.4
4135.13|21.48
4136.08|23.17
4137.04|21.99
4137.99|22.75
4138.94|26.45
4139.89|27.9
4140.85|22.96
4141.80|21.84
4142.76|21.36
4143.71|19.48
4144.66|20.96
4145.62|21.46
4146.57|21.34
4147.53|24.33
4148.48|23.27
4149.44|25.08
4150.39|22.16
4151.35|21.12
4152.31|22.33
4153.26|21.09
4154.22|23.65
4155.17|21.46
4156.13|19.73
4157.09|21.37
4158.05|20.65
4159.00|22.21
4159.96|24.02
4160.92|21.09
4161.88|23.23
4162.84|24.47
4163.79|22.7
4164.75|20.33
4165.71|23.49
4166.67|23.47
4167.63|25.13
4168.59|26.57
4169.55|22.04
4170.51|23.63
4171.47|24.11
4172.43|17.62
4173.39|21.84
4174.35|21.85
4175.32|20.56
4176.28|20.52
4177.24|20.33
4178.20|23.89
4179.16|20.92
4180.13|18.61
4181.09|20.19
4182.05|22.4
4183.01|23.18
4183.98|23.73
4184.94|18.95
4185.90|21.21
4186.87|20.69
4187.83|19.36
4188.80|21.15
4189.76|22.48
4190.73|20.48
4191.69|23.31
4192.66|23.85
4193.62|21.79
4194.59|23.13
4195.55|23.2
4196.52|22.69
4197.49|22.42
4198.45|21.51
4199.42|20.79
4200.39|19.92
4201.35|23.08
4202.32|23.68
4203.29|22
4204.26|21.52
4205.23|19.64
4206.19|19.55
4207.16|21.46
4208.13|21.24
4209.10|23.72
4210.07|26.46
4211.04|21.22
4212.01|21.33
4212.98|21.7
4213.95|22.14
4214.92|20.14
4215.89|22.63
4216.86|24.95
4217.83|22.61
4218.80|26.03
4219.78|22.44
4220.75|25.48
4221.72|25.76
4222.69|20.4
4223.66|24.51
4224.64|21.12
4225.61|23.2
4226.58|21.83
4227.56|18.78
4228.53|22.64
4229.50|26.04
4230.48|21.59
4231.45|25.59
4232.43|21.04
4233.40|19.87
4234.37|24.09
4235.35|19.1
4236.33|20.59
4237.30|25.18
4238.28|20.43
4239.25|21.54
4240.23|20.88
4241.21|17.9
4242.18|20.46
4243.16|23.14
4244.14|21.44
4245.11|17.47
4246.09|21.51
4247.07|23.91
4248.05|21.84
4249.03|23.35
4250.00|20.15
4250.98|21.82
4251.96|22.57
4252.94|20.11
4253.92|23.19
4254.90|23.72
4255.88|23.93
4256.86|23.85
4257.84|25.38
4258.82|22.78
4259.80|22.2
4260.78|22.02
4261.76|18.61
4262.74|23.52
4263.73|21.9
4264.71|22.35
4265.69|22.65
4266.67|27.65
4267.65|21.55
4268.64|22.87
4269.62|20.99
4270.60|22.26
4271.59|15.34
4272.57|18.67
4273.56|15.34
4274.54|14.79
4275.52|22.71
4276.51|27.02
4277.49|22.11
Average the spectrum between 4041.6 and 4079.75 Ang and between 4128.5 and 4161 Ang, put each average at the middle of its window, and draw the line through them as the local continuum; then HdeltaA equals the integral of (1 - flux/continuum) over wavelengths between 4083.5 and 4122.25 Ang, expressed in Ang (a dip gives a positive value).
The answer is 7.3 Ang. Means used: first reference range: 22.8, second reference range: 22.6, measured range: 18.5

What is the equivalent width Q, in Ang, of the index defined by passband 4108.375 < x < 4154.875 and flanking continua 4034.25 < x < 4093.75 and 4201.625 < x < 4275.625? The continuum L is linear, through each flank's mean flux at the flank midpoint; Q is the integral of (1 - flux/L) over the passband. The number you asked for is 1.1 Ang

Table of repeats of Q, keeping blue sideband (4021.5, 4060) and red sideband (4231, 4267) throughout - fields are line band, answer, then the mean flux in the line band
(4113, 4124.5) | 0.99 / 20.7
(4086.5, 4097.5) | 2.15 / 18.4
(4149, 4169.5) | -0.12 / 22.6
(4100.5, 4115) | 3.20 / 17.7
